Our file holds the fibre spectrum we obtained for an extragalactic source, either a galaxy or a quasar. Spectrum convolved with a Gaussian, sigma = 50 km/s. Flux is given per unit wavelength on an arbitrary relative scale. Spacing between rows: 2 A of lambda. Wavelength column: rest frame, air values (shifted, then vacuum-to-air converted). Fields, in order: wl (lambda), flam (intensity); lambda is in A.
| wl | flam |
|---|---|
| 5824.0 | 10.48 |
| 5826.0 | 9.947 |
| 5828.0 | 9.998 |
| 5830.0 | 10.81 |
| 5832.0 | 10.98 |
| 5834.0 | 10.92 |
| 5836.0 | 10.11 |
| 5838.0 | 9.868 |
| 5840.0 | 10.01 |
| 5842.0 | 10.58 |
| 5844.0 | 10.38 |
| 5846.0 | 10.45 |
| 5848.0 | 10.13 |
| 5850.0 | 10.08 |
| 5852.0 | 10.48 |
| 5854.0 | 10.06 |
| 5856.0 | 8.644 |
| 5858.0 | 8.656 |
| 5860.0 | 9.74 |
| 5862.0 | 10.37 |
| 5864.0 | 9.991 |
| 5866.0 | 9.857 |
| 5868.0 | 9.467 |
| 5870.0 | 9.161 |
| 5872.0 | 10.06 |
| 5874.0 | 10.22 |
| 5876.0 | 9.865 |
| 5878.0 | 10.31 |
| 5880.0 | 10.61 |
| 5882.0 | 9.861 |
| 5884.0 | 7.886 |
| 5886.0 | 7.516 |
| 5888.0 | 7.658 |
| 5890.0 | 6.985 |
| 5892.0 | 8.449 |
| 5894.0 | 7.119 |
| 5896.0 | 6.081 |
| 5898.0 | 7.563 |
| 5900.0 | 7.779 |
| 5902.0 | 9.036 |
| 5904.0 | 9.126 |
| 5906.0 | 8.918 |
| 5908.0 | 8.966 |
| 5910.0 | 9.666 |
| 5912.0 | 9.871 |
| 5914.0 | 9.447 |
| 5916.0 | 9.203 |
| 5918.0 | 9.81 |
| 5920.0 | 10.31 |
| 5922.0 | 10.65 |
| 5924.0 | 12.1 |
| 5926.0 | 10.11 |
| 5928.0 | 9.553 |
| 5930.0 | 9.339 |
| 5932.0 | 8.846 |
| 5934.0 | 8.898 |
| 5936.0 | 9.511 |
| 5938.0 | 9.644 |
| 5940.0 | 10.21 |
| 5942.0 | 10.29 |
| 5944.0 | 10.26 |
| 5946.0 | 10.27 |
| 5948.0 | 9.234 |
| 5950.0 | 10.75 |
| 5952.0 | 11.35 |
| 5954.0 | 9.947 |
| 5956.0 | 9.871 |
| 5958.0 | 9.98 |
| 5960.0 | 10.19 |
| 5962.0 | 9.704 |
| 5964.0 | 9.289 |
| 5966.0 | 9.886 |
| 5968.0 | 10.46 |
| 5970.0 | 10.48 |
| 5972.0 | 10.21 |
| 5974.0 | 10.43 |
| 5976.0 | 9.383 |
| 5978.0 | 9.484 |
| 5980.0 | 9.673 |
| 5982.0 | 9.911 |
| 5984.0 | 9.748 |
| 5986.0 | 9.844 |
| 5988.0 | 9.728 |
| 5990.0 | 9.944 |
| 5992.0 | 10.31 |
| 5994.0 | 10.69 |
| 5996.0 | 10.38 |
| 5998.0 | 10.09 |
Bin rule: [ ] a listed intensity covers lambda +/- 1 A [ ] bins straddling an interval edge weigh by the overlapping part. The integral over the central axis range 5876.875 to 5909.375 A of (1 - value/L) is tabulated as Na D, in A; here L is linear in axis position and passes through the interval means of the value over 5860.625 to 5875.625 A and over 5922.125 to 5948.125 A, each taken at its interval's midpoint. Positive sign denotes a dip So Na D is 4.9 A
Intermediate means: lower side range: 9.87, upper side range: 9.91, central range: 8.39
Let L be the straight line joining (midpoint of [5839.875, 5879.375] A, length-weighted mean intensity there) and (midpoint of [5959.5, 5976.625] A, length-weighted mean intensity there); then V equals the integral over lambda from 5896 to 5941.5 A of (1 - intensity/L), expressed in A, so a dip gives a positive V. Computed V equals 2.6 A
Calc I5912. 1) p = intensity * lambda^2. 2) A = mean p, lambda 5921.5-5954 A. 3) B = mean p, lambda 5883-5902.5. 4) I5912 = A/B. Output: 1.3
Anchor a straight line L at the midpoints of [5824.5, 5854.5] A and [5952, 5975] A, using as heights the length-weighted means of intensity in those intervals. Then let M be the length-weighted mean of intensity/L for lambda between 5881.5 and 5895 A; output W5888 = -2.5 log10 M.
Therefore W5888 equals 0.29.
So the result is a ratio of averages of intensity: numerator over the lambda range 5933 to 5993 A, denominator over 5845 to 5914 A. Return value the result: 1.09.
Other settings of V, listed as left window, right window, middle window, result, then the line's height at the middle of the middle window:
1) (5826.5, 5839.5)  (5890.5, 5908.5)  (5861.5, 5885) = -2.1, 8.99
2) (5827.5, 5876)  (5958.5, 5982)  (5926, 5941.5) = 0.7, 9.96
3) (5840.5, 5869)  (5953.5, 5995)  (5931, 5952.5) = 0.1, 9.95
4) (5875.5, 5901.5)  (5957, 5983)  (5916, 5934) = -1.9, 9.01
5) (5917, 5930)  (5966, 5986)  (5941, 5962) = -0.1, 10.1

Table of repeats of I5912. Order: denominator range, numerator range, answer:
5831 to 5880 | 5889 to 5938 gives 0.92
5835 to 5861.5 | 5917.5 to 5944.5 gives 1.03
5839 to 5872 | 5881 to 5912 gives 0.84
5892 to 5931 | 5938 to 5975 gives 1.12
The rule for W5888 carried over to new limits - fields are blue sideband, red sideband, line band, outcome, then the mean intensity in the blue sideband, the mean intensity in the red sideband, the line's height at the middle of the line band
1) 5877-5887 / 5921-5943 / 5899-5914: 0.058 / 9.24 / 9.92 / 9.57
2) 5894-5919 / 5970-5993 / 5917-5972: -0.081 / 8.72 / 9.9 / 9.32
